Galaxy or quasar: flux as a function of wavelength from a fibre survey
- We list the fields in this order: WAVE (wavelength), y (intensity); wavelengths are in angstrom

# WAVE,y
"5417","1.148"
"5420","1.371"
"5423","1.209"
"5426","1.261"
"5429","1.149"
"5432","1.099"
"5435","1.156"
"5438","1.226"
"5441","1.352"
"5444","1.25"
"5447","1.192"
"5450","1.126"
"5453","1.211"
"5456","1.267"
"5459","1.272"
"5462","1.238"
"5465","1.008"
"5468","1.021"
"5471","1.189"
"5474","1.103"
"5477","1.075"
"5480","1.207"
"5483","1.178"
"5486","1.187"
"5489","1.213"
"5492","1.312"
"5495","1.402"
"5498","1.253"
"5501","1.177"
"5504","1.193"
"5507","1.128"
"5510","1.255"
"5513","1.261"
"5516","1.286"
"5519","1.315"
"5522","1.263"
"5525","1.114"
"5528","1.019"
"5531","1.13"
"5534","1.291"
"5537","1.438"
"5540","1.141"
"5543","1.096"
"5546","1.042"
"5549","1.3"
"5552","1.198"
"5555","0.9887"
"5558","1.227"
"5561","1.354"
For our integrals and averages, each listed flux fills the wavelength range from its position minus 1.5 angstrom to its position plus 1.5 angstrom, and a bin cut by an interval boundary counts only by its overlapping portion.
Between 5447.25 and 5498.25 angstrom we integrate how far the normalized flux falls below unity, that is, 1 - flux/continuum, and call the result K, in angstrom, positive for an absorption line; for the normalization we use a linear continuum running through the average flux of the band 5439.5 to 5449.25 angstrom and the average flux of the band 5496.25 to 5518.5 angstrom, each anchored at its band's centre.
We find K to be 2.1 angstrom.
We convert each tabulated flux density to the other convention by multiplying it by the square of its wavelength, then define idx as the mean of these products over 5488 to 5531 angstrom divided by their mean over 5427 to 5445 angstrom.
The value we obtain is 1.04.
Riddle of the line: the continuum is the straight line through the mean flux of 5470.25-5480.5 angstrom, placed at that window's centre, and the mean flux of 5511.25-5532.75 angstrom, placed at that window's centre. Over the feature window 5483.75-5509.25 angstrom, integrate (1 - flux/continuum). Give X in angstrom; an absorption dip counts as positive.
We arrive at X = -1.5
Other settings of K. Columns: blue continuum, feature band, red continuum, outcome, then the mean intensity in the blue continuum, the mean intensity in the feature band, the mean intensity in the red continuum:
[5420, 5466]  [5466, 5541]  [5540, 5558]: -2.5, 1.21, 1.21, 1.13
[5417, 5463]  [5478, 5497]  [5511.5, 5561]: -0.5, 1.22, 1.25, 1.2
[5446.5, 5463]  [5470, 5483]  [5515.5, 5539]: 0.8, 1.22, 1.15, 1.23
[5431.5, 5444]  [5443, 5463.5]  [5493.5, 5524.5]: 0.1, 1.22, 1.22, 1.25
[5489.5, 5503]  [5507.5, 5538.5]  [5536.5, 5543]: 0.2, 1.28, 1.23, 1.22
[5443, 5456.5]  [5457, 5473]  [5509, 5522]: 0.9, 1.2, 1.15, 1.28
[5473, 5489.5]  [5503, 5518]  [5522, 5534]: -1.1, 1.16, 1.23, 1.14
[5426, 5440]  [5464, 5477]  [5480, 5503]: 1.5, 1.18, 1.08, 1.24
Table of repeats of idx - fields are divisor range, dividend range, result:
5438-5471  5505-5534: 1.03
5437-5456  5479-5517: 1.02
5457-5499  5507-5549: 1.03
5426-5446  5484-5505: 1.05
